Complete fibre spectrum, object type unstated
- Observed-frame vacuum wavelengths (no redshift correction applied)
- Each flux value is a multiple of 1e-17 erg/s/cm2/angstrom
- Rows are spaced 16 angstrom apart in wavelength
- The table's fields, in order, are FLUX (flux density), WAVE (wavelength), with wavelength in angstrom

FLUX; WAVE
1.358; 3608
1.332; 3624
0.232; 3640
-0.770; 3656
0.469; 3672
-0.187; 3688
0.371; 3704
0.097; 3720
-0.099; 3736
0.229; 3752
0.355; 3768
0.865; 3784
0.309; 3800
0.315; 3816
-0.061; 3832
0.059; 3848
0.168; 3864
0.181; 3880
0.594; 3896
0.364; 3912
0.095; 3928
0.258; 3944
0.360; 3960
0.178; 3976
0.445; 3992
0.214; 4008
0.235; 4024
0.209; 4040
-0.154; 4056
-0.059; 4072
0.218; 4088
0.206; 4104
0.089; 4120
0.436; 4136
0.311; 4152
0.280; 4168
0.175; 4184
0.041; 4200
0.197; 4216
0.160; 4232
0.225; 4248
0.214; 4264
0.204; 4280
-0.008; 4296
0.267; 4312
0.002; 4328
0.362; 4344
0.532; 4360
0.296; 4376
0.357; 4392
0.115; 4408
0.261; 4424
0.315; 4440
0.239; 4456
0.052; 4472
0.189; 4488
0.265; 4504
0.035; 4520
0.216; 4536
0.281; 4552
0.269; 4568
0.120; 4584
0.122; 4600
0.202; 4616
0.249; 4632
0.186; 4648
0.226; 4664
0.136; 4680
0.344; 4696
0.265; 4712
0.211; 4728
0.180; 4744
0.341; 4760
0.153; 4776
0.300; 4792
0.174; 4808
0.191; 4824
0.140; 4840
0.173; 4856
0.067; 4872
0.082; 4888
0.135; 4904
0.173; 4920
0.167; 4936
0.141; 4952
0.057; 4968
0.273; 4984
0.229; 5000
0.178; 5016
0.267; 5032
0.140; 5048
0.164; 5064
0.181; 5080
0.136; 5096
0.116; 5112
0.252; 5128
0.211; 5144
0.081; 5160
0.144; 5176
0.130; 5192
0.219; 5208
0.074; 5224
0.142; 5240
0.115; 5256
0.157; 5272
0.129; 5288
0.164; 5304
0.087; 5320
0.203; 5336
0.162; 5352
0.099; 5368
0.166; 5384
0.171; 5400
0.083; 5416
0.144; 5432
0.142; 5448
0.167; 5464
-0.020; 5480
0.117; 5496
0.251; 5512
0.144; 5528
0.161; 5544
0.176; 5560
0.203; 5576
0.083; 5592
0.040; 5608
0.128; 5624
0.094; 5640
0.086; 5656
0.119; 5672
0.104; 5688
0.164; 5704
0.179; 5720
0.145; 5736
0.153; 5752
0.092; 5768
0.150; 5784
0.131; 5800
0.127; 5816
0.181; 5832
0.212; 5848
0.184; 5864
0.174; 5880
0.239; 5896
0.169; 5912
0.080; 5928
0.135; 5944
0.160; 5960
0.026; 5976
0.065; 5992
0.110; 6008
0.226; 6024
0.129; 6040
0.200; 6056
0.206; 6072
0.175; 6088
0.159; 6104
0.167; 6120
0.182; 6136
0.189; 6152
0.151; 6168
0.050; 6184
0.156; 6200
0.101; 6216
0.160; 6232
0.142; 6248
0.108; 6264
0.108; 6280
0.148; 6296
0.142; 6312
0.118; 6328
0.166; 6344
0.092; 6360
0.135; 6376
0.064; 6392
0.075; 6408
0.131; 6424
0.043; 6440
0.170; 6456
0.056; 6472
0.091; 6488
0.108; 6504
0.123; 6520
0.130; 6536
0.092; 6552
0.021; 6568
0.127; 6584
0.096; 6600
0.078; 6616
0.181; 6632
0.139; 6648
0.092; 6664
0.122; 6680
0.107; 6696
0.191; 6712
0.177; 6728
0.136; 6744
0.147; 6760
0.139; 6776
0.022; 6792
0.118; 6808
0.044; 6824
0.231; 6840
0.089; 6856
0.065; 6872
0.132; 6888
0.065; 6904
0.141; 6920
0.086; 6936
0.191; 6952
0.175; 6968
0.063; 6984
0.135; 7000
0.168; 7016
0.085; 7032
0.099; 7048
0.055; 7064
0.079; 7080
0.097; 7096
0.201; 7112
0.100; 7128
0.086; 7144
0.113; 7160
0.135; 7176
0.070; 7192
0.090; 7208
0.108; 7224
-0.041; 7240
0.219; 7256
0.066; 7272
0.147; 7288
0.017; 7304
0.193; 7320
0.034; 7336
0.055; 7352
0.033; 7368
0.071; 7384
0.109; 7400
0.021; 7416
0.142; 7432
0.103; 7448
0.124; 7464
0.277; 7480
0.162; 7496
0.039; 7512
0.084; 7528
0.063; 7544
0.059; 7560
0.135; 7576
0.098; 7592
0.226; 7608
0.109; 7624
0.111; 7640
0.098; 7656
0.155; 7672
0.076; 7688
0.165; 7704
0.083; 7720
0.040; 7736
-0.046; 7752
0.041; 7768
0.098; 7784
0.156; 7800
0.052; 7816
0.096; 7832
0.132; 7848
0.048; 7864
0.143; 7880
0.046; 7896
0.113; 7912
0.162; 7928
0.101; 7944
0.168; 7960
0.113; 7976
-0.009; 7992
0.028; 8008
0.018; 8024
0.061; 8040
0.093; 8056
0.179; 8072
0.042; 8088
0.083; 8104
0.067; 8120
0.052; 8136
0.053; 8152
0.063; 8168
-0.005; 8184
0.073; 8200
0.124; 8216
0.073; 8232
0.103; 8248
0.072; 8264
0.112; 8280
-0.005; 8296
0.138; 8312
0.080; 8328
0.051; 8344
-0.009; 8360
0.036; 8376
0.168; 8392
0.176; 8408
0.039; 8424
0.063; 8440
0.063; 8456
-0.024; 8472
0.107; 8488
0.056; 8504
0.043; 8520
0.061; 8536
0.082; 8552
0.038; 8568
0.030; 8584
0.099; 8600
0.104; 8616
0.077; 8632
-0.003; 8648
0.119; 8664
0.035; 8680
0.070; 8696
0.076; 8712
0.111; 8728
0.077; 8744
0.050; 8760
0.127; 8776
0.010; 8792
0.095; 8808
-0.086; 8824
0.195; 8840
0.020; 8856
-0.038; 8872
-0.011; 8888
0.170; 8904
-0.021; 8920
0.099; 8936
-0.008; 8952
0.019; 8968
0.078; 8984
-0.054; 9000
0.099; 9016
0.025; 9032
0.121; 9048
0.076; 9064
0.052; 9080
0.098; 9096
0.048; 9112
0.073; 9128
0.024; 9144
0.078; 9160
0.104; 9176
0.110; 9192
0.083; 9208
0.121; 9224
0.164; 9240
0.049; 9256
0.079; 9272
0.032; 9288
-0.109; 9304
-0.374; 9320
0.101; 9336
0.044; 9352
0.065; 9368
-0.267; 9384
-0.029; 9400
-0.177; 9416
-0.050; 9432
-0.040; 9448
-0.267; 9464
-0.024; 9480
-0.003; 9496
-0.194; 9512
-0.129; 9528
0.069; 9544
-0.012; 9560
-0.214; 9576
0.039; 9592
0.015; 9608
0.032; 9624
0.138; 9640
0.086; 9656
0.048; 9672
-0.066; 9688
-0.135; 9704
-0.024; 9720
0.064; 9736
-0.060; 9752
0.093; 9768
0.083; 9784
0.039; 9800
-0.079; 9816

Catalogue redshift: 1.565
